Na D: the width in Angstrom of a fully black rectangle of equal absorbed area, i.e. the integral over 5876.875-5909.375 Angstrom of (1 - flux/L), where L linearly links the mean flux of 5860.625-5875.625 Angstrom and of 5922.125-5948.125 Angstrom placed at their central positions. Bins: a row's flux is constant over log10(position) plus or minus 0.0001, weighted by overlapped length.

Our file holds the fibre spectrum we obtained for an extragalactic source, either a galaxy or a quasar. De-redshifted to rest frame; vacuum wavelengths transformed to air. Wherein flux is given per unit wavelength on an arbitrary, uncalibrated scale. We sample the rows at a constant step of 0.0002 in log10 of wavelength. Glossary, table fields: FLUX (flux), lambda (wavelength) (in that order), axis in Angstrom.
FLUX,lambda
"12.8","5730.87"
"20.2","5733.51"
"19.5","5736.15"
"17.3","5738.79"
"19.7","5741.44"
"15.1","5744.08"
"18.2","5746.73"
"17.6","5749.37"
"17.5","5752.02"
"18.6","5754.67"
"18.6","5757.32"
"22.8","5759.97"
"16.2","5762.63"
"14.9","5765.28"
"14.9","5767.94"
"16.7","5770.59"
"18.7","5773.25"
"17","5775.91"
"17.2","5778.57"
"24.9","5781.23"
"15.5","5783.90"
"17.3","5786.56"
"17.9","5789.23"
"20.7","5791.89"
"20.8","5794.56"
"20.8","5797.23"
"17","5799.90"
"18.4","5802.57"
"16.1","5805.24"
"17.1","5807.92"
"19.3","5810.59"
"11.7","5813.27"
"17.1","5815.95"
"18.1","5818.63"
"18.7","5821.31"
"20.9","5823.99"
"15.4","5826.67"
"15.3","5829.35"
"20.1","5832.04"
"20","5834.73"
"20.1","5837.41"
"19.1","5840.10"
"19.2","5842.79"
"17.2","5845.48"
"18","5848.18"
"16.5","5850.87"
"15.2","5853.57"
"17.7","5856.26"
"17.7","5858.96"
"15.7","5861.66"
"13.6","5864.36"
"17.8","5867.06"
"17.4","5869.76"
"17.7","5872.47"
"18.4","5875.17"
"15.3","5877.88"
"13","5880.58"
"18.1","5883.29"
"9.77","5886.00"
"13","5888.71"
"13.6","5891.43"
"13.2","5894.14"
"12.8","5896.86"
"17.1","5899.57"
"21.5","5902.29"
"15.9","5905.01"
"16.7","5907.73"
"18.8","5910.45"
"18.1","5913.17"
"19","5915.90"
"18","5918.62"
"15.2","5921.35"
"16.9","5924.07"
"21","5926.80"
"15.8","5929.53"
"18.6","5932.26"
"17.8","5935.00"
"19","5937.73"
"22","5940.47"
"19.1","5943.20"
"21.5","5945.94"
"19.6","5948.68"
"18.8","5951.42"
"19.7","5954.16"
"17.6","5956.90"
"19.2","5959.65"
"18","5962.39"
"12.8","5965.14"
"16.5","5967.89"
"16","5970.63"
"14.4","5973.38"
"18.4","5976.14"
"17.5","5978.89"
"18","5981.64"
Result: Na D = 4.7 Angstrom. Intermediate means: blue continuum 16.7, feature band 15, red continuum 19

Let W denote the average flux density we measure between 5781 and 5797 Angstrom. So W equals 19.2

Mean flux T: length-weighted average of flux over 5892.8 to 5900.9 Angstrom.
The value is 14.4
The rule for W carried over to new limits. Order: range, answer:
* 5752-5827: 18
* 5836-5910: 16.4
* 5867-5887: 15.9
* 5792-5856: 18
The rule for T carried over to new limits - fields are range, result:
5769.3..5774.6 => 17.7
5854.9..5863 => 17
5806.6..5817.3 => 16.3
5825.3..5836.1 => 17.7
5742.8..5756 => 17.4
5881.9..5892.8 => 13.6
